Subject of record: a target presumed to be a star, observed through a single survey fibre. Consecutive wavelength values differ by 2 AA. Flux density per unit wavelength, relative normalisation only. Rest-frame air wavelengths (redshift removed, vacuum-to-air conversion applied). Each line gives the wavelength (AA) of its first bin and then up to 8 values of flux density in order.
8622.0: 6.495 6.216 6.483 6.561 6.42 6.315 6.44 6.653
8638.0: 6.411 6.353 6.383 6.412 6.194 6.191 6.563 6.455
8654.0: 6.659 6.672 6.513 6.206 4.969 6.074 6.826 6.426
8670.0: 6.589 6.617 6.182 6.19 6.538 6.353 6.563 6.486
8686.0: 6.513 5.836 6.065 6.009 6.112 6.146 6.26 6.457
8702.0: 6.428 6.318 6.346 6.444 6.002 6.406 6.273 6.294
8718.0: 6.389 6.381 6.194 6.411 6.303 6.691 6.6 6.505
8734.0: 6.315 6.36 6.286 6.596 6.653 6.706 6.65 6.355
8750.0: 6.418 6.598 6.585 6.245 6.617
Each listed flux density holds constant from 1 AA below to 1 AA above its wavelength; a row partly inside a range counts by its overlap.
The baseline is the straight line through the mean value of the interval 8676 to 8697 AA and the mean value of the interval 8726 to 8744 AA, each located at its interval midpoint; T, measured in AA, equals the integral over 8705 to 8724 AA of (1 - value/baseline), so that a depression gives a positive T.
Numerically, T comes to 0.27 AA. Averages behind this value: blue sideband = 6.26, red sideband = 6.5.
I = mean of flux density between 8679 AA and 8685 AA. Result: 6.47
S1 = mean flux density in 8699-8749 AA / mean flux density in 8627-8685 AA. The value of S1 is 1.00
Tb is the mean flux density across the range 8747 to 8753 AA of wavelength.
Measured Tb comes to 6.46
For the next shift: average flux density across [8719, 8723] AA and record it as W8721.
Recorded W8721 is 6.29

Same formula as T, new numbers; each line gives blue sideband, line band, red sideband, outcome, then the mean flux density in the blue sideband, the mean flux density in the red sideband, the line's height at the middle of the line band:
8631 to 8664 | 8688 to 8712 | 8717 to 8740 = 0.6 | 6.33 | 6.41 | 6.38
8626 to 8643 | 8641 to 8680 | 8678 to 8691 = 0.2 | 6.44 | 6.32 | 6.38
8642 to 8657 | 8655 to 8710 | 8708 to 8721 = 0.7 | 6.44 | 6.3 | 6.37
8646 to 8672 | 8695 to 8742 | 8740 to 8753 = 0.9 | 6.35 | 6.57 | 6.5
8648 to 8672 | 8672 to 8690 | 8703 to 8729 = 0.1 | 6.36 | 6.34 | 6.36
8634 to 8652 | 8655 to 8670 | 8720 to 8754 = 0.4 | 6.4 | 6.48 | 6.42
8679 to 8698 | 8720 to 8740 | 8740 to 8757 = 0.1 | 6.23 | 6.53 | 6.44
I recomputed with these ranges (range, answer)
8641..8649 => 6.29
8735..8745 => 6.52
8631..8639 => 6.45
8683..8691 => 6.23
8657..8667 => 6.12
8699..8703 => 6.44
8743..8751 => 6.53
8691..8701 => 6.2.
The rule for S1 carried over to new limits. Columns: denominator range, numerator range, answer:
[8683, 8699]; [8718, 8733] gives 1.04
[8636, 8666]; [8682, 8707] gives 0.99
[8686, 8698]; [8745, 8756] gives 1.07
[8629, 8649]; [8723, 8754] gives 1.02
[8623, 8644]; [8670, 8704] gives 0.98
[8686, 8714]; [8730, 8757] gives 1.04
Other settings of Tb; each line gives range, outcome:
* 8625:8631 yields 6.49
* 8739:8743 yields 6.62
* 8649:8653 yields 6.51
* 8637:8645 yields 6.39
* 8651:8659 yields 6.57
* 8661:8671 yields 6.18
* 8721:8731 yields 6.44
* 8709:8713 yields 6.2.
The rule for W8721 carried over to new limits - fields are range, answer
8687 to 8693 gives 5.97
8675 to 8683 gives 6.41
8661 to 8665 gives 5.52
